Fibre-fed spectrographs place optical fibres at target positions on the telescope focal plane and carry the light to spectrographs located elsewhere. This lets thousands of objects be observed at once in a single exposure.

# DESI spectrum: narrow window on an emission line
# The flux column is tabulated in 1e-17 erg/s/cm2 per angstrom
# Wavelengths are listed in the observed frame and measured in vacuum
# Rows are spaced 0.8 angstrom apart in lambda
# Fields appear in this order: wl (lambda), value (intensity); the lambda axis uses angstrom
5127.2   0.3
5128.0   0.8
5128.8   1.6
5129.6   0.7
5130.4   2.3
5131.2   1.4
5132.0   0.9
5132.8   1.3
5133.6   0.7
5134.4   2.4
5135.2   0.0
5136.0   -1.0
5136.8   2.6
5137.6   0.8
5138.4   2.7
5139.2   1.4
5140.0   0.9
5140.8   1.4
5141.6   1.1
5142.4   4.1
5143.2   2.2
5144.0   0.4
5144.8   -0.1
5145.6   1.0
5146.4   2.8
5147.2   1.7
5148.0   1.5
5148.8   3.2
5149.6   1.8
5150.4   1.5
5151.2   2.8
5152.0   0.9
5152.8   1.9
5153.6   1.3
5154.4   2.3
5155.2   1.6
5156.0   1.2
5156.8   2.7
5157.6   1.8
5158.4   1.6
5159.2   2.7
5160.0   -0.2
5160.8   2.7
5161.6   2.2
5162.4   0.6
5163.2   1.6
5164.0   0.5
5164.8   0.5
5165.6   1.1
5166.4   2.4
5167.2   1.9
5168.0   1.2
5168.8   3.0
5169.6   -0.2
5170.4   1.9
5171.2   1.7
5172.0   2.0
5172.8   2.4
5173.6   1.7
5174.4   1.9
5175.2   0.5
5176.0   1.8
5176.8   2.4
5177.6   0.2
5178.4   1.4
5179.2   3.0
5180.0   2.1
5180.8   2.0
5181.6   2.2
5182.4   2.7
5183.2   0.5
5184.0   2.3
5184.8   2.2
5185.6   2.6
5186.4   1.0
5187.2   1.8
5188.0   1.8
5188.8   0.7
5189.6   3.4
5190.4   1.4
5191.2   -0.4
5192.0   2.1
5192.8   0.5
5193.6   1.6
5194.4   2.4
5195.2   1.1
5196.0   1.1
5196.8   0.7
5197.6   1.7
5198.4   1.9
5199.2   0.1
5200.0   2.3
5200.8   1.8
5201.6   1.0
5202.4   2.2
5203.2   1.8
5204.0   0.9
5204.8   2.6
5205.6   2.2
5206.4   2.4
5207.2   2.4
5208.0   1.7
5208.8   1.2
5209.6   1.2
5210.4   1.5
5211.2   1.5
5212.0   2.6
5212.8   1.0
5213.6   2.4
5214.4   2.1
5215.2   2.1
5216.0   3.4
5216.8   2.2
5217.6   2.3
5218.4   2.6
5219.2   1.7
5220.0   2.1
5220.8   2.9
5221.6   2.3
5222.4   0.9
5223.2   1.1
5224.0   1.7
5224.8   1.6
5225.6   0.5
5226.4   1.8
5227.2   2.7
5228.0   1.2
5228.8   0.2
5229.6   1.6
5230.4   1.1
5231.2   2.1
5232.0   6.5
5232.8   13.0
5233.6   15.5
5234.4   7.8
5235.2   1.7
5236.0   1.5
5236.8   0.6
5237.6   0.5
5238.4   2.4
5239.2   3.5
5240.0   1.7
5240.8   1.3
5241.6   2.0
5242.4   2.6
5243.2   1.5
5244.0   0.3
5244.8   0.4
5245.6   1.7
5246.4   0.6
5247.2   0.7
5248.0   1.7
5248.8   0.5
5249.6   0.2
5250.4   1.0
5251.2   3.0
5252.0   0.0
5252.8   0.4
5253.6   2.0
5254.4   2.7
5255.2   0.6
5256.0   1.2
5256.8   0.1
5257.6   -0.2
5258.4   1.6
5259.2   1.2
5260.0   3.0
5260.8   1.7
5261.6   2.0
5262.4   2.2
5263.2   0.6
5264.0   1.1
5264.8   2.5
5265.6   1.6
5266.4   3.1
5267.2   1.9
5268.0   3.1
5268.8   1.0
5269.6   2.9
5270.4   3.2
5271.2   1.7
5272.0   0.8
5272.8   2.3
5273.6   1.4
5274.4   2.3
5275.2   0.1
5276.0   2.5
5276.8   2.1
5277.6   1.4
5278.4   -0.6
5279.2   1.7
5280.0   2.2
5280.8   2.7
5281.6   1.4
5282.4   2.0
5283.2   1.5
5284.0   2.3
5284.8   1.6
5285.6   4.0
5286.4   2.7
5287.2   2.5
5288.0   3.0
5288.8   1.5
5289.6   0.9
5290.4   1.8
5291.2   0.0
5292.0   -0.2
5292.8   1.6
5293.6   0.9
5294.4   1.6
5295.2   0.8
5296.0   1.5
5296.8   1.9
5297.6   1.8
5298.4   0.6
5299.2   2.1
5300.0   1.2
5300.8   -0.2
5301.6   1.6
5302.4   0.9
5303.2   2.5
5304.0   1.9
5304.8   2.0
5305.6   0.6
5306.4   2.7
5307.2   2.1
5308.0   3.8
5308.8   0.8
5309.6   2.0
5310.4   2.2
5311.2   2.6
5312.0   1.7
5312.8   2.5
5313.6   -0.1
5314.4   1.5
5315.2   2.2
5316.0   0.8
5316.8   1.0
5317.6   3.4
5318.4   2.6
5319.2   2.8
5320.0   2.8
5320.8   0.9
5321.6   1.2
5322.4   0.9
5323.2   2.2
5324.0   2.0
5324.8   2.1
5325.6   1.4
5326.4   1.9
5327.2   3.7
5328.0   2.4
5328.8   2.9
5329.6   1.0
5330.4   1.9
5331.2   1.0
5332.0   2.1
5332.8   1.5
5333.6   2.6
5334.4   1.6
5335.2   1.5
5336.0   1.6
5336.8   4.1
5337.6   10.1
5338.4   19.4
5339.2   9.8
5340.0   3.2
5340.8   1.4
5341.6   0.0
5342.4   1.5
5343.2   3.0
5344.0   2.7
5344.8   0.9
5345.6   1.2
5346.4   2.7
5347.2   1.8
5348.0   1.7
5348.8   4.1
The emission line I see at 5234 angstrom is H-beta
